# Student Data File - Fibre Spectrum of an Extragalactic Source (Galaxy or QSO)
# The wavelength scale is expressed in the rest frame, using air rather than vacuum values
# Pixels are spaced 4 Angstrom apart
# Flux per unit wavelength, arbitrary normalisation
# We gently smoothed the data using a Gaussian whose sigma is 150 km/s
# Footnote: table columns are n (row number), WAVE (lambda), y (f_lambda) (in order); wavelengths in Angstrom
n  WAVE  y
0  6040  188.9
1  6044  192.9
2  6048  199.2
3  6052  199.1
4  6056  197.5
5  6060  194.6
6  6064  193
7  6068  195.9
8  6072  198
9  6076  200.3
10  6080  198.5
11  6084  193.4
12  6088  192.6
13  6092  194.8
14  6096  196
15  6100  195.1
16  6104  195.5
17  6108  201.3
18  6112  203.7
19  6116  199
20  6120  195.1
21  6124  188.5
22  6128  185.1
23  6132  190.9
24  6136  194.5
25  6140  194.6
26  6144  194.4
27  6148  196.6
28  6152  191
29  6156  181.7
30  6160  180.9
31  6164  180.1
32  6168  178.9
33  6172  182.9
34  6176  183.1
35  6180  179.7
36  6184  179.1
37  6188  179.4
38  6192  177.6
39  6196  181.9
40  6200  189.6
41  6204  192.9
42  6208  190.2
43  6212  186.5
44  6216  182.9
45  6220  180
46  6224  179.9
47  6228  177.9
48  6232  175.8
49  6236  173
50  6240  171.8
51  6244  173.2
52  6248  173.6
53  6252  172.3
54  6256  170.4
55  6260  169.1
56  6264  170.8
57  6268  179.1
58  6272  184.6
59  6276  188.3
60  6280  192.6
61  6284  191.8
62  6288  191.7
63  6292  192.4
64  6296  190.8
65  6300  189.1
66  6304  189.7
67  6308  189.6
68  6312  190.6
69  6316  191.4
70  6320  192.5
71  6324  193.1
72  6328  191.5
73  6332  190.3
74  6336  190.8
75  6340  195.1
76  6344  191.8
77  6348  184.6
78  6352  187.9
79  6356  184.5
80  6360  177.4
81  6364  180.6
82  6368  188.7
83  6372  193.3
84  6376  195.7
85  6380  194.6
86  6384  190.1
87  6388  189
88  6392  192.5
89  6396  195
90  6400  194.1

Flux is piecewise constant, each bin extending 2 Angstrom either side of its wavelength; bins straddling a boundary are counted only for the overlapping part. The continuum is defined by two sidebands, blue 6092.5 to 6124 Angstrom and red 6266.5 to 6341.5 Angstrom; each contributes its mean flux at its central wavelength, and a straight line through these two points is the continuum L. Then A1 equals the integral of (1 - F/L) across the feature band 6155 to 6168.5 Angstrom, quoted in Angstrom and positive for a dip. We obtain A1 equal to 1.0 Angstrom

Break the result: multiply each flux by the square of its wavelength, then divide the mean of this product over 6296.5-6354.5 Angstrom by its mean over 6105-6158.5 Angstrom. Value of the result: 1.05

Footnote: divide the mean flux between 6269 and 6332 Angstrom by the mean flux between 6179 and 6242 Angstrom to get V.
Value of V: 1.05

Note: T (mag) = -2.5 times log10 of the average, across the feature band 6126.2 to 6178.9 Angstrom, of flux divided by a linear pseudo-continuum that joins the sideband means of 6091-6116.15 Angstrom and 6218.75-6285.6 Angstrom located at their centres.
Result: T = 0.02 mag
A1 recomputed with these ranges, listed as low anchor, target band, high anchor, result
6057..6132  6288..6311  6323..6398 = 0.1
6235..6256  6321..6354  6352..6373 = -1.5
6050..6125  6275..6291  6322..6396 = 0.0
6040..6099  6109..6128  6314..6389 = -0.1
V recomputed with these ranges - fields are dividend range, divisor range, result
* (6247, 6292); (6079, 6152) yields 0.93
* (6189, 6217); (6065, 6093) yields 0.95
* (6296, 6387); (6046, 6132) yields 0.97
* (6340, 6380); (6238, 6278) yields 1.07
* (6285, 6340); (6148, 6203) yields 1.05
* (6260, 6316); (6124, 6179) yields 1.00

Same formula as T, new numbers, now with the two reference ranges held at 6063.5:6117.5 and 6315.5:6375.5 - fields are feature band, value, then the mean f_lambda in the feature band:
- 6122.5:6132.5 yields 0.05 mag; 188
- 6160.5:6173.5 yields 0.08 mag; 181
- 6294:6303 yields 0.00 mag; 190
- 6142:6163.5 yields 0.04 mag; 188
